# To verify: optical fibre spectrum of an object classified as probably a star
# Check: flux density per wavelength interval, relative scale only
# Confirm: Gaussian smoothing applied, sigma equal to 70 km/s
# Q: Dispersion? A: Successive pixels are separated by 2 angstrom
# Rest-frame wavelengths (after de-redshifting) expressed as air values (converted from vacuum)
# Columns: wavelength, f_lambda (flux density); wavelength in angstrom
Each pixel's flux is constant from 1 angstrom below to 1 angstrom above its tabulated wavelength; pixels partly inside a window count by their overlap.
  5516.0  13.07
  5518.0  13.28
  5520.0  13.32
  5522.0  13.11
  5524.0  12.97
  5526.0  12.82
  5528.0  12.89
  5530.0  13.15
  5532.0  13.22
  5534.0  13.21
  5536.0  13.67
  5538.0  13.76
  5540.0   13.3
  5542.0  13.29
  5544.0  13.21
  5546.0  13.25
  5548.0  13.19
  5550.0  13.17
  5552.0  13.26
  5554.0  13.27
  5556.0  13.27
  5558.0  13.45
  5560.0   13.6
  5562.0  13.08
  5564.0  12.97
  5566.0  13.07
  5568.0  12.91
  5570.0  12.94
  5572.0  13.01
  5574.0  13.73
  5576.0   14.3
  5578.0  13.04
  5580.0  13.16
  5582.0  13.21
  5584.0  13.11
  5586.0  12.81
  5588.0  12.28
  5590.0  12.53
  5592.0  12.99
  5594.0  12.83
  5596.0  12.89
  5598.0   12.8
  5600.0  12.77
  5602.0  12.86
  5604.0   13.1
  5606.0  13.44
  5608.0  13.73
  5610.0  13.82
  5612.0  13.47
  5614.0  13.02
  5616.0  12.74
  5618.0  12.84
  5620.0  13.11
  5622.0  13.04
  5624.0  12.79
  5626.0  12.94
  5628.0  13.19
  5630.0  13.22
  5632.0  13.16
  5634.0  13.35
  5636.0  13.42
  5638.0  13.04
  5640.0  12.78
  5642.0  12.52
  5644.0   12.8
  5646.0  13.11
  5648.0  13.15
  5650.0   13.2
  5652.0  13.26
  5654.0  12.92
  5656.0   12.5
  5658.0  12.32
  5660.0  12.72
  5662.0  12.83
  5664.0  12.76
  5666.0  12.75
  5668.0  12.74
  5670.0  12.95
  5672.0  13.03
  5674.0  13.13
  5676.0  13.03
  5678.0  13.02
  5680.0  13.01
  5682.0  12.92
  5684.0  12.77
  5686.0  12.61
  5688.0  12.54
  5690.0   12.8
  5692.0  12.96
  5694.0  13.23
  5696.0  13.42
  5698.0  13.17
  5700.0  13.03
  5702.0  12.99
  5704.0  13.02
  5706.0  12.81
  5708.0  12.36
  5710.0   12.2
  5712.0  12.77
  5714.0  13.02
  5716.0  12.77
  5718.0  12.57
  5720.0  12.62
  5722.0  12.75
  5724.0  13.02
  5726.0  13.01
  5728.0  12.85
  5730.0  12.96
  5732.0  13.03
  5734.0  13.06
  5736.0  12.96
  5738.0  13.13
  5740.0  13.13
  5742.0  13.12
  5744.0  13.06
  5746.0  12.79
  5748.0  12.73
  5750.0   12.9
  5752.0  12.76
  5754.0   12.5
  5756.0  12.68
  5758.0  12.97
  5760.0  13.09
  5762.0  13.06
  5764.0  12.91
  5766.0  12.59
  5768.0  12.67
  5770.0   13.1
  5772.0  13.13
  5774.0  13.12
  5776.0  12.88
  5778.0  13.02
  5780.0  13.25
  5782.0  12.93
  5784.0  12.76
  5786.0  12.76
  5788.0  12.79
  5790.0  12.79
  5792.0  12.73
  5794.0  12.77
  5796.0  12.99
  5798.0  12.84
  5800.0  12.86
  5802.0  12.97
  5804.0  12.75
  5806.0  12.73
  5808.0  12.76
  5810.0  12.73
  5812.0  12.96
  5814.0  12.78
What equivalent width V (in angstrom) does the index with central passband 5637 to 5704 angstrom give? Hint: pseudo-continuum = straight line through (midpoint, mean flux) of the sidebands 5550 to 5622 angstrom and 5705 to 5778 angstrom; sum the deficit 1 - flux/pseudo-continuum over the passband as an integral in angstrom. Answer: 0.4 angstrom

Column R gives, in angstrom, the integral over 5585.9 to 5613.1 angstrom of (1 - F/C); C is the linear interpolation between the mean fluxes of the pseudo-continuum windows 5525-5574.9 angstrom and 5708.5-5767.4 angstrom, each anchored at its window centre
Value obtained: 0.20 angstrom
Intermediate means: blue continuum 13.2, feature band 13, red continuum 12.9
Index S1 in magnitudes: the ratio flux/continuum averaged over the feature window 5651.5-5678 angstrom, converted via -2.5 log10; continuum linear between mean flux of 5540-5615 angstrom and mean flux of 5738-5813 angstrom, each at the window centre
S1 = 0.02 mag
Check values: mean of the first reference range 13.2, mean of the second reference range 12.9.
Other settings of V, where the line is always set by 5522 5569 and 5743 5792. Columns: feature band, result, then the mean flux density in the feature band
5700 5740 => 0.32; 12.8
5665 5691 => 0.29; 12.9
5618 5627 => 0.10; 13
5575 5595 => 0.20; 13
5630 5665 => 0.33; 12.9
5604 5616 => -0.26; 13.4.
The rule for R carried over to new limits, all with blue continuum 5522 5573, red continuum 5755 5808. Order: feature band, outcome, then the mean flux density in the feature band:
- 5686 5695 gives 0.1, 12.9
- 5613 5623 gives 0.1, 12.9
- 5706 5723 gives 0.4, 12.6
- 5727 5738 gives 0.0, 13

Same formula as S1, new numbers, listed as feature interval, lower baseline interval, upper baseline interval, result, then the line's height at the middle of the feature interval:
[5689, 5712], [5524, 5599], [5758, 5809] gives 0.01 mag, 13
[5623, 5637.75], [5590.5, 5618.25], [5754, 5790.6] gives -0.01 mag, 13.1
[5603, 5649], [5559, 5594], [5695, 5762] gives -0.01 mag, 13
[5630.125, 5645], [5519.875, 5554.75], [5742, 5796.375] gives 0.00 mag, 13.1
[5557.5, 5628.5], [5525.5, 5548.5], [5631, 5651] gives 0.00 mag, 13.1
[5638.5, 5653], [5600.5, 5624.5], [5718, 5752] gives 0.01 mag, 13.1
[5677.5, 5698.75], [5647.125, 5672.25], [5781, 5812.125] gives -0.01 mag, 12.8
